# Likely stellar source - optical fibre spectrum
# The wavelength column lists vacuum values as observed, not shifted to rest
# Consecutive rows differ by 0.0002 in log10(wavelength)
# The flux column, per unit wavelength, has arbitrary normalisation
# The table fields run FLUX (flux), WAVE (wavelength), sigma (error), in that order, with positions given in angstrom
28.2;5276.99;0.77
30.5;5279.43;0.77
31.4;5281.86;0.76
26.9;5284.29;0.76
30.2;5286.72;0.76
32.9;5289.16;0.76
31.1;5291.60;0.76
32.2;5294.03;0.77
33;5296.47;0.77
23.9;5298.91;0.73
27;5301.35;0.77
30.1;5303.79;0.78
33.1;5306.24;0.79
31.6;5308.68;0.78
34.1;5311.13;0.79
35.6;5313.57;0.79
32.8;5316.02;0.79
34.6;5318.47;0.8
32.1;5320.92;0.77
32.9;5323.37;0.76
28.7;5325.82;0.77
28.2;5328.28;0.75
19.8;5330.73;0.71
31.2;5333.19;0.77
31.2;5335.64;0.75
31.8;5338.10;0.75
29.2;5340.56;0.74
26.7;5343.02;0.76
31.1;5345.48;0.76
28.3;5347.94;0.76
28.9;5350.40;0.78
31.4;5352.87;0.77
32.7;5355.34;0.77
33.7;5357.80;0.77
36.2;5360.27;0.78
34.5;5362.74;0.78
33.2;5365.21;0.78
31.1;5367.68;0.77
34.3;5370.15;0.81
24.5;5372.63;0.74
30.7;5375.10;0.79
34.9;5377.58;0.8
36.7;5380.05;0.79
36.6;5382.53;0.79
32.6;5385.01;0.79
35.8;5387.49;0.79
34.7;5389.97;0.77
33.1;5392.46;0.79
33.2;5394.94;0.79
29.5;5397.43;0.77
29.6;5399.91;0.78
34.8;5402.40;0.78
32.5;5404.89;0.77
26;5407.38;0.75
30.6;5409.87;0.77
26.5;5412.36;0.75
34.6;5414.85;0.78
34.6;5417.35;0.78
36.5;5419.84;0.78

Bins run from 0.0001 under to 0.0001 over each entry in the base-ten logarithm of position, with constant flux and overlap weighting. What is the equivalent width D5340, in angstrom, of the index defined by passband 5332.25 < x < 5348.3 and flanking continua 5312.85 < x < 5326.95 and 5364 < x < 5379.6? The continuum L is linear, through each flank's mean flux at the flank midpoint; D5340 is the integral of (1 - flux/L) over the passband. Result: 1.2 angstrom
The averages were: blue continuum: 32.7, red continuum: 31.7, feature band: 30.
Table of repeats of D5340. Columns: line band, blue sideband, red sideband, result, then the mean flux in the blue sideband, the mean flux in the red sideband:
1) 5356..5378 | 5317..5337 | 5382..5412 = -0.9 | 29.9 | 32.1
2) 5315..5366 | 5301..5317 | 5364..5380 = 1.9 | 32.3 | 31.8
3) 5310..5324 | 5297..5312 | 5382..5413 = -1.6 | 30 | 32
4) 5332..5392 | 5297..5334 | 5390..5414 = -2.9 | 30.4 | 30.9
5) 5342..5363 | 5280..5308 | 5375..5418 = 0.1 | 30.2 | 32.6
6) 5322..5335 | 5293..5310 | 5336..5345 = 0.6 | 30.1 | 29.6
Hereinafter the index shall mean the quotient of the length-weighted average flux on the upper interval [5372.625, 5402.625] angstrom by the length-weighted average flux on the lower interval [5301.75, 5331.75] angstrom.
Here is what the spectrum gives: 1.06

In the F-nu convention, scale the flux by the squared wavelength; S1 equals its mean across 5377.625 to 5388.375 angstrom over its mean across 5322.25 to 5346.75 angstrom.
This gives 1.24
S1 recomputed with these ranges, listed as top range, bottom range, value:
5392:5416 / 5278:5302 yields 1.08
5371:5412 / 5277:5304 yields 1.12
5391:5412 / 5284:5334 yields 1.05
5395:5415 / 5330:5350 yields 1.08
